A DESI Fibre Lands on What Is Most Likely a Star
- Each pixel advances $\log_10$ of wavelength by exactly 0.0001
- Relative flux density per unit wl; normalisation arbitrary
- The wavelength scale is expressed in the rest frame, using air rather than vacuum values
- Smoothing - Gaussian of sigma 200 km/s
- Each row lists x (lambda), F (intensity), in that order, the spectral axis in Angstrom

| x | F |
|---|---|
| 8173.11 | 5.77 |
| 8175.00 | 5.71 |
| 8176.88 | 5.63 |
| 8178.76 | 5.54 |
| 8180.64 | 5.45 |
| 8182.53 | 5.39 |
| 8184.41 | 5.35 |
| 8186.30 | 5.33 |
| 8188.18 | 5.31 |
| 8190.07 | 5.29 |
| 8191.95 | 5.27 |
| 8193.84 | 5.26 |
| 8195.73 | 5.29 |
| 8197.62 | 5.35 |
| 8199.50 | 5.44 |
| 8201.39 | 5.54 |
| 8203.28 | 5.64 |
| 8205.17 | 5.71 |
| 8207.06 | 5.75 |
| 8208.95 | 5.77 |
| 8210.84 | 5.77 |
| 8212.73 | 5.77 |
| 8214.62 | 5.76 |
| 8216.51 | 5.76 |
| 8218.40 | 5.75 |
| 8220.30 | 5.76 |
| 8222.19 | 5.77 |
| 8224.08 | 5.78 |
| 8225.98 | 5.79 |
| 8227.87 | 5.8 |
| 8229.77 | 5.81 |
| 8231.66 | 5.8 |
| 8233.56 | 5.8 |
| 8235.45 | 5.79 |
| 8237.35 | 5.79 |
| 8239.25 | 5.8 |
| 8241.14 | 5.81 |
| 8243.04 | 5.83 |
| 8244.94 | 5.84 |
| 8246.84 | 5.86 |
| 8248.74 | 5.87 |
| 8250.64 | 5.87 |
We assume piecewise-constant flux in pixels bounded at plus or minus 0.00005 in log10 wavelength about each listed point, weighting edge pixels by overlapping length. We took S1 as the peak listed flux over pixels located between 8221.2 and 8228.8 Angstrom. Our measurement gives 5.8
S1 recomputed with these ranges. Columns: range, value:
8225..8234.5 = 5.81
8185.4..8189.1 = 5.33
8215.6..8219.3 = 5.76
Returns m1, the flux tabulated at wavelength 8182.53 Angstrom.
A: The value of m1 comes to 5.39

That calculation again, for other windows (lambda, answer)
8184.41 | 5.35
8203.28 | 5.64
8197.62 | 5.35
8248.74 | 5.87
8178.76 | 5.54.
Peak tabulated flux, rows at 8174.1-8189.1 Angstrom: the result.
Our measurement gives 5.71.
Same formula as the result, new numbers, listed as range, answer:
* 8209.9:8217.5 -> 5.77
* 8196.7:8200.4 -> 5.44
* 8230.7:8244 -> 5.83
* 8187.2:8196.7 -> 5.31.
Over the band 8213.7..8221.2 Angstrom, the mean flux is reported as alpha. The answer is 5.75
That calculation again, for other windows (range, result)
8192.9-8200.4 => 5.34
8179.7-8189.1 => 5.37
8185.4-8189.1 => 5.33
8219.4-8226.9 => 5.78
